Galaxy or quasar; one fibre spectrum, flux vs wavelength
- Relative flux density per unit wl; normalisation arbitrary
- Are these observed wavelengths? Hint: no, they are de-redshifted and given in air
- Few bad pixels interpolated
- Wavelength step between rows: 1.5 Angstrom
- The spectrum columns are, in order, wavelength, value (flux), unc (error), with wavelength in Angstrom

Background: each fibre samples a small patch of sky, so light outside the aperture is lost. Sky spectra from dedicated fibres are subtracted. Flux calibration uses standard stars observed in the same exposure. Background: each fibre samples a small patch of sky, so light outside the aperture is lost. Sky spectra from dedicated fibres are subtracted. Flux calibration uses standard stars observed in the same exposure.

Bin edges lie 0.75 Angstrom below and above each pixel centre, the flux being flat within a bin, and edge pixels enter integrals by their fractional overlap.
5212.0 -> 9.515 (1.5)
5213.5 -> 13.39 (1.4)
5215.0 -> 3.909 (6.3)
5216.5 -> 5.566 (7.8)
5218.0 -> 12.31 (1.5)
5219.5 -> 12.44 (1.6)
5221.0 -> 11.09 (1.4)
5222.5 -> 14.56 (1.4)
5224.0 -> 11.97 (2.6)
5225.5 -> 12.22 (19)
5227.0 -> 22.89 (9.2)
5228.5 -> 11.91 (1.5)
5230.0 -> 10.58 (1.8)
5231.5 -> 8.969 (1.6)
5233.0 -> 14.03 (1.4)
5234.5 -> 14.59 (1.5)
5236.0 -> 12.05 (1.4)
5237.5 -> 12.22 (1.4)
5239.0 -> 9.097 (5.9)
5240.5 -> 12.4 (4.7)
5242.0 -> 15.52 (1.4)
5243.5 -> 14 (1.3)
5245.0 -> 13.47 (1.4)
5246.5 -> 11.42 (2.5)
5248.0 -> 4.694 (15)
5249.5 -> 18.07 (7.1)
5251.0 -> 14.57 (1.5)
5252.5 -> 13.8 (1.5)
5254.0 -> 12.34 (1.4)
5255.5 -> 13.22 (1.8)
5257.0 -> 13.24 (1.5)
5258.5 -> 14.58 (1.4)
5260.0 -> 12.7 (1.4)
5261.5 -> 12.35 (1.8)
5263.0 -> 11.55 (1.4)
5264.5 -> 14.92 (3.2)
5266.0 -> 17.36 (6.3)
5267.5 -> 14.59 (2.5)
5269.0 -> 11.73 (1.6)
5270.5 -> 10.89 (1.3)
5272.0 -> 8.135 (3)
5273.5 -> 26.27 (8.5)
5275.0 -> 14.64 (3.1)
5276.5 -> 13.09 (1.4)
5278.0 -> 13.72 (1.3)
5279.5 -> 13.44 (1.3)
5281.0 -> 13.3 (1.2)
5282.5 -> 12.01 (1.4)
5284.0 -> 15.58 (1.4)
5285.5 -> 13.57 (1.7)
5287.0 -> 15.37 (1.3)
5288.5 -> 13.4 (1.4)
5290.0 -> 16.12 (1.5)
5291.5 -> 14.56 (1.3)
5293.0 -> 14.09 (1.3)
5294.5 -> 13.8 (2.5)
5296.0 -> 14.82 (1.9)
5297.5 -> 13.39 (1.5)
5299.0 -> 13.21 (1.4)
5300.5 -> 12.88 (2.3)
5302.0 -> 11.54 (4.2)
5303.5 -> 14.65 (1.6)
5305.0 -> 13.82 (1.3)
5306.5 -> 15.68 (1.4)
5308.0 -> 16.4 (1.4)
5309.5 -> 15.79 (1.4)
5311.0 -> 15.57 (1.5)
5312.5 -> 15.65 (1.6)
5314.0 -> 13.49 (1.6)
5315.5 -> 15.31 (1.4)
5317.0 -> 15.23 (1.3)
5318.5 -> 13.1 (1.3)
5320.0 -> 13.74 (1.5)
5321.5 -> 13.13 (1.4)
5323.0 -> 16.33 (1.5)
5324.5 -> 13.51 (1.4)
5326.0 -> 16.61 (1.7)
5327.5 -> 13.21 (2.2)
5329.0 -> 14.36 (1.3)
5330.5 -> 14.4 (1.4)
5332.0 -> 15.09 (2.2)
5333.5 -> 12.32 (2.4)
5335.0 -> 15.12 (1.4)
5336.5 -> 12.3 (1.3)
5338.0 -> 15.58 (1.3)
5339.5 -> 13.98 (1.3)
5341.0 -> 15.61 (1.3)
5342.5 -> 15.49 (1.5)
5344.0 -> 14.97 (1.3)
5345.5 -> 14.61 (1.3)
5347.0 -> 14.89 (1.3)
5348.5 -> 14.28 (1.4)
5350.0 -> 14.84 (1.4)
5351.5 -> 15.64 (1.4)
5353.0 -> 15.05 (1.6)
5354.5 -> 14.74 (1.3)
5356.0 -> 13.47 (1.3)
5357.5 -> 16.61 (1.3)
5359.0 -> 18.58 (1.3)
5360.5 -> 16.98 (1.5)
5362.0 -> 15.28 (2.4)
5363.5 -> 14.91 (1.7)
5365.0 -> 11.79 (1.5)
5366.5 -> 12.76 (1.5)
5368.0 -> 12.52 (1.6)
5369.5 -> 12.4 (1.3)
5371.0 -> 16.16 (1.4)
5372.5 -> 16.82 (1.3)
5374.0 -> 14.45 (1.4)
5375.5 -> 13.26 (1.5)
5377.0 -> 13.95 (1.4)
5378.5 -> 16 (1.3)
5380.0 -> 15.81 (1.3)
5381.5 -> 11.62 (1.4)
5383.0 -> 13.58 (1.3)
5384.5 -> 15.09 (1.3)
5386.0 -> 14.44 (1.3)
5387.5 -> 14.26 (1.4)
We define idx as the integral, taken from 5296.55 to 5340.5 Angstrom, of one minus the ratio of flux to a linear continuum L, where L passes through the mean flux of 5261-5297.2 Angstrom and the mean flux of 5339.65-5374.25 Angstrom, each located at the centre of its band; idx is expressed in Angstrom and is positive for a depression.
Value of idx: 0.6 Angstrom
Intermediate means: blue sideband 14.1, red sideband 14.9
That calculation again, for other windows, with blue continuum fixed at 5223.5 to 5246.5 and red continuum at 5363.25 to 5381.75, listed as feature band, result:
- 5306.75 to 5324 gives -1.6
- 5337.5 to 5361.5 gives -2.5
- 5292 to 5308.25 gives -0.5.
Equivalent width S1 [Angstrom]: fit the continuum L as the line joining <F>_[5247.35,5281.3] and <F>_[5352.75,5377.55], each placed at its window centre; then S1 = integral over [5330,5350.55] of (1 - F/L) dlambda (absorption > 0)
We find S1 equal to -0.1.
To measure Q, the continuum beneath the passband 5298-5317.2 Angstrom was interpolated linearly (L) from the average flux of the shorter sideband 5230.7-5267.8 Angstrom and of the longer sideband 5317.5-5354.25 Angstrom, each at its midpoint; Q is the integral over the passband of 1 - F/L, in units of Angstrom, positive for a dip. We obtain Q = -0.7 Angstrom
